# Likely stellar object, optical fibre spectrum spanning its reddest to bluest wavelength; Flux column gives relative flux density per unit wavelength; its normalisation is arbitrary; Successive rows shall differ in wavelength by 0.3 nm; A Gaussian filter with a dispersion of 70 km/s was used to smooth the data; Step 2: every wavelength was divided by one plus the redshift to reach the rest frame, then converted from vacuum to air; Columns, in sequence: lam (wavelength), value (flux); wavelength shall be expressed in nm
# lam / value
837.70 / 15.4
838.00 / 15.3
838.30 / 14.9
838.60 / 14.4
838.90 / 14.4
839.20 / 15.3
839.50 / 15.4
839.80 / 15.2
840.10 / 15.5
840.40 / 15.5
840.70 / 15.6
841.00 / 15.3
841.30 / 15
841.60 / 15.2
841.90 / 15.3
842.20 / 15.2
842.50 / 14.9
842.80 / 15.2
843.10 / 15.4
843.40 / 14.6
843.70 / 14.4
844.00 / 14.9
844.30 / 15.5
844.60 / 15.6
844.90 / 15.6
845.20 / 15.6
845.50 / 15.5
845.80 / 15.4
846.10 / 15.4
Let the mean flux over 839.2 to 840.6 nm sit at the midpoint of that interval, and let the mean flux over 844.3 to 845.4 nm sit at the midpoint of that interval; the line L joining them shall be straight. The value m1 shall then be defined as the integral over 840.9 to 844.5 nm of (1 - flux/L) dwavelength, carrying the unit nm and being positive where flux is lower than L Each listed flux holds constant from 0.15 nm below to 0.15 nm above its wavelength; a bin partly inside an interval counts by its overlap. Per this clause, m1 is 0.10 nm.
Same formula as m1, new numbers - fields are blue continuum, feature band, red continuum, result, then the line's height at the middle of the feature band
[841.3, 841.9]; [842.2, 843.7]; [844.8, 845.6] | 0.03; 15.3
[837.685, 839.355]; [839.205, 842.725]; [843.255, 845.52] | -0.06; 15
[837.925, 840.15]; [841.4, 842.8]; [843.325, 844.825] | -0.01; 15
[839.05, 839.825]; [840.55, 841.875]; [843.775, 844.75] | 0.00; 15.3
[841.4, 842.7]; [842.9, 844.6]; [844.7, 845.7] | 0.04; 15.4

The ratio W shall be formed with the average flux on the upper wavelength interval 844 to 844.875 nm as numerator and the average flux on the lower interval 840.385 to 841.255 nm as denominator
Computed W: 1.00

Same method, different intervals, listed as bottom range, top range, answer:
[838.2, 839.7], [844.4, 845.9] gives 1.04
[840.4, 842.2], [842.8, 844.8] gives 0.99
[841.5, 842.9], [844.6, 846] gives 1.02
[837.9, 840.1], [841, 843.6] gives 1.01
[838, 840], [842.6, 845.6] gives 1.02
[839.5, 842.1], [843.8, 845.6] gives 1.01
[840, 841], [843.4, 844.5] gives 0.96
